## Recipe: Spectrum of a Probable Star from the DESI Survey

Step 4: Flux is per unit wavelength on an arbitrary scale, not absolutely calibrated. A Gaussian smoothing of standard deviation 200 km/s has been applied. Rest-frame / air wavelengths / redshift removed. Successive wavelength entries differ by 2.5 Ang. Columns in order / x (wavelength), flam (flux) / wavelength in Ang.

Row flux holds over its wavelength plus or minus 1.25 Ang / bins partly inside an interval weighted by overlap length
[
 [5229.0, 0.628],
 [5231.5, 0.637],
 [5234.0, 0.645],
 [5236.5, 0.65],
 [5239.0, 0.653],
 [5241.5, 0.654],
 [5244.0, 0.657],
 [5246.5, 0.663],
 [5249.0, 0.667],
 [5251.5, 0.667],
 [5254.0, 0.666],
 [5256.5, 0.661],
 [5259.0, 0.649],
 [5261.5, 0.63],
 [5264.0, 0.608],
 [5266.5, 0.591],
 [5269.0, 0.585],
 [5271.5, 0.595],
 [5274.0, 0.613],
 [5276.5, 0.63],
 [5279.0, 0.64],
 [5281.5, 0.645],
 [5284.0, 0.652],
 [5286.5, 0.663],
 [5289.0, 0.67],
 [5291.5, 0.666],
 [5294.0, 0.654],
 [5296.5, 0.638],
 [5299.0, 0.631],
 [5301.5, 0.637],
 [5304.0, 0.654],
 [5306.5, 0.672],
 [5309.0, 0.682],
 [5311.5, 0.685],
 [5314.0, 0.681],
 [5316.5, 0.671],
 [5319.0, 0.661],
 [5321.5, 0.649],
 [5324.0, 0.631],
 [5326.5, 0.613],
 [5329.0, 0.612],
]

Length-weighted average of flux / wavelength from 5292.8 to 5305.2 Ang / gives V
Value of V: 0.643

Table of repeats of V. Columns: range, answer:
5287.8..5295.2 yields 0.663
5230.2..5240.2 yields 0.646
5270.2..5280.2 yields 0.619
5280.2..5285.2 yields 0.648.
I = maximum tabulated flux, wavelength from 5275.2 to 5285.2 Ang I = 0.652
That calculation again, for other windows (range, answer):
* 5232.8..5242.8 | 0.654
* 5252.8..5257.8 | 0.666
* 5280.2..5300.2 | 0.67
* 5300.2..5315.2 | 0.685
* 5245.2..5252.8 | 0.667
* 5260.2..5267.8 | 0.63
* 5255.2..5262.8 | 0.661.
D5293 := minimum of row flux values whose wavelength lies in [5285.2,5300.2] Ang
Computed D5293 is 0.631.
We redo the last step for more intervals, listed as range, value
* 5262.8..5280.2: 0.585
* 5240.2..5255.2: 0.654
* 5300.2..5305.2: 0.637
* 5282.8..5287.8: 0.652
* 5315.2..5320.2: 0.661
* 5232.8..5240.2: 0.645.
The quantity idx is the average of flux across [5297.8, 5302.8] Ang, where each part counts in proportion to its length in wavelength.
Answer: 0.634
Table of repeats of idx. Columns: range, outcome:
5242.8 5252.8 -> 0.664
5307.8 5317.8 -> 0.68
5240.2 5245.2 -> 0.655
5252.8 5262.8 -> 0.651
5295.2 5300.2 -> 0.635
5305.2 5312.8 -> 0.68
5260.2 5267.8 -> 0.61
